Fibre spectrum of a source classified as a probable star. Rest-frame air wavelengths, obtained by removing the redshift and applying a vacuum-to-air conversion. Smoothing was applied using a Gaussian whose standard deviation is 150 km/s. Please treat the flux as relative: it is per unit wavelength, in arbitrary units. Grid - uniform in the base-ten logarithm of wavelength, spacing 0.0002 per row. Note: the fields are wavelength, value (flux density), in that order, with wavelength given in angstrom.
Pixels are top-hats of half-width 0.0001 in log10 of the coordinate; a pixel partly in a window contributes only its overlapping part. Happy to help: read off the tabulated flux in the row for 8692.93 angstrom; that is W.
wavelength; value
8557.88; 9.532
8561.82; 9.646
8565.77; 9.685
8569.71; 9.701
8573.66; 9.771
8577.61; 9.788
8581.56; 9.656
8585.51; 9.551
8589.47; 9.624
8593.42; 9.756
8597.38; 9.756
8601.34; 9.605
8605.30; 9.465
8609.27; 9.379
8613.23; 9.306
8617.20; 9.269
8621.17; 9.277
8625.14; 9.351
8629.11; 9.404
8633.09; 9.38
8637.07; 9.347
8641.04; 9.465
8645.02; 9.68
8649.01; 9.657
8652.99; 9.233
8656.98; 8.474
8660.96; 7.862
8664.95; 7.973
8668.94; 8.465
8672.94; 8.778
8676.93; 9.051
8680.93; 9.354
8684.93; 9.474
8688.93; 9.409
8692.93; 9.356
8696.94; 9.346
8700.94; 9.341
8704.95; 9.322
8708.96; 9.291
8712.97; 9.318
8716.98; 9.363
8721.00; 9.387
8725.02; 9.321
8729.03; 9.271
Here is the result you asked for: 9.356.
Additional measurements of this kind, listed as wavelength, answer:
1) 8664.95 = 7.973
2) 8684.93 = 9.474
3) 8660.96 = 7.862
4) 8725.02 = 9.321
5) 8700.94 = 9.341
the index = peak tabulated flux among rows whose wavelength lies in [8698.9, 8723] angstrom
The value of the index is 9.387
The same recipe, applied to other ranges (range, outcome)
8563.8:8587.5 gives 9.788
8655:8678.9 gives 9.051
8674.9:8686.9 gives 9.474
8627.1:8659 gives 9.68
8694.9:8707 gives 9.346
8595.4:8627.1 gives 9.756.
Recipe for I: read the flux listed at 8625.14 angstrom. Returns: 9.351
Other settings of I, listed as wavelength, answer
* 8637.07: 9.347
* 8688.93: 9.409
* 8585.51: 9.551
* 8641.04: 9.465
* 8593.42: 9.756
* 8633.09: 9.38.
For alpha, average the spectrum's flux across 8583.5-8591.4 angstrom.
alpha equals 9.58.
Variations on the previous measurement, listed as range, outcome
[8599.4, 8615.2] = 9.44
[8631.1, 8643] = 9.4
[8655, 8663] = 8.17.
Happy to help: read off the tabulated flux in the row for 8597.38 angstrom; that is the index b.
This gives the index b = 9.756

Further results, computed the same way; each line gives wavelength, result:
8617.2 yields 9.269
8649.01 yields 9.657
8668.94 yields 8.465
